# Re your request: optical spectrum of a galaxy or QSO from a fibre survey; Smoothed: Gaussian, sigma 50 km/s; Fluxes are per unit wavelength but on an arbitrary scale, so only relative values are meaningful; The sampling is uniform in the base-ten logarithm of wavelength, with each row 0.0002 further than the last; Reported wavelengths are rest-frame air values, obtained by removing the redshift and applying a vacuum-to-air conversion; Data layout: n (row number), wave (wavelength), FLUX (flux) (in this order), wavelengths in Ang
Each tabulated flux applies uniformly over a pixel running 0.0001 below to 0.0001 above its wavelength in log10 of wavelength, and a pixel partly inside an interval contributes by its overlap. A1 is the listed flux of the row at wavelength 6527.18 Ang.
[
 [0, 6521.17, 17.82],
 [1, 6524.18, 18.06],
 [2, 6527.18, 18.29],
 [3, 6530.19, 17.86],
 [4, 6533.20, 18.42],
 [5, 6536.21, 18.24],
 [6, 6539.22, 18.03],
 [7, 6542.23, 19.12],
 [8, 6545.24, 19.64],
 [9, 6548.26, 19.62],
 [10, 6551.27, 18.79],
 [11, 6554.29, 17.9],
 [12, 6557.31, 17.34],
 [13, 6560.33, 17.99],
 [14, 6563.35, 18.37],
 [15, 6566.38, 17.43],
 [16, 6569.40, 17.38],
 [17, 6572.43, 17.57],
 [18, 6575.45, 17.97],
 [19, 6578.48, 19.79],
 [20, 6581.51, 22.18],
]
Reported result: 18.29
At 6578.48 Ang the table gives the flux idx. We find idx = 19.79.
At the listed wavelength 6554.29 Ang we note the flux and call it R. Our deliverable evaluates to 17.9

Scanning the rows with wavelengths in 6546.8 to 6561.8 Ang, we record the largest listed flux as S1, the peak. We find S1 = 19.62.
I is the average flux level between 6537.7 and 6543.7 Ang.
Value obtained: 18.6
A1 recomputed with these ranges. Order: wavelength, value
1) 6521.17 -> 17.82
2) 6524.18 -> 18.06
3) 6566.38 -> 17.43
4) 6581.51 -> 22.18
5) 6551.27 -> 18.79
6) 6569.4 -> 17.38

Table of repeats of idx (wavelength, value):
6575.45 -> 17.97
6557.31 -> 17.34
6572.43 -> 17.57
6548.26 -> 19.62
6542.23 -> 19.12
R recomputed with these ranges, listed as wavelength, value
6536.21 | 18.24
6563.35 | 18.37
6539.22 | 18.03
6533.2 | 18.42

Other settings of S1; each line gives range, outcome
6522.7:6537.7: 18.42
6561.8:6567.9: 18.37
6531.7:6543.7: 19.12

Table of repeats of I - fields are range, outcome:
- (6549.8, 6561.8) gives 18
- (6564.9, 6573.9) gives 17.5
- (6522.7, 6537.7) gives 18.2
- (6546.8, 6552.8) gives 19.2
